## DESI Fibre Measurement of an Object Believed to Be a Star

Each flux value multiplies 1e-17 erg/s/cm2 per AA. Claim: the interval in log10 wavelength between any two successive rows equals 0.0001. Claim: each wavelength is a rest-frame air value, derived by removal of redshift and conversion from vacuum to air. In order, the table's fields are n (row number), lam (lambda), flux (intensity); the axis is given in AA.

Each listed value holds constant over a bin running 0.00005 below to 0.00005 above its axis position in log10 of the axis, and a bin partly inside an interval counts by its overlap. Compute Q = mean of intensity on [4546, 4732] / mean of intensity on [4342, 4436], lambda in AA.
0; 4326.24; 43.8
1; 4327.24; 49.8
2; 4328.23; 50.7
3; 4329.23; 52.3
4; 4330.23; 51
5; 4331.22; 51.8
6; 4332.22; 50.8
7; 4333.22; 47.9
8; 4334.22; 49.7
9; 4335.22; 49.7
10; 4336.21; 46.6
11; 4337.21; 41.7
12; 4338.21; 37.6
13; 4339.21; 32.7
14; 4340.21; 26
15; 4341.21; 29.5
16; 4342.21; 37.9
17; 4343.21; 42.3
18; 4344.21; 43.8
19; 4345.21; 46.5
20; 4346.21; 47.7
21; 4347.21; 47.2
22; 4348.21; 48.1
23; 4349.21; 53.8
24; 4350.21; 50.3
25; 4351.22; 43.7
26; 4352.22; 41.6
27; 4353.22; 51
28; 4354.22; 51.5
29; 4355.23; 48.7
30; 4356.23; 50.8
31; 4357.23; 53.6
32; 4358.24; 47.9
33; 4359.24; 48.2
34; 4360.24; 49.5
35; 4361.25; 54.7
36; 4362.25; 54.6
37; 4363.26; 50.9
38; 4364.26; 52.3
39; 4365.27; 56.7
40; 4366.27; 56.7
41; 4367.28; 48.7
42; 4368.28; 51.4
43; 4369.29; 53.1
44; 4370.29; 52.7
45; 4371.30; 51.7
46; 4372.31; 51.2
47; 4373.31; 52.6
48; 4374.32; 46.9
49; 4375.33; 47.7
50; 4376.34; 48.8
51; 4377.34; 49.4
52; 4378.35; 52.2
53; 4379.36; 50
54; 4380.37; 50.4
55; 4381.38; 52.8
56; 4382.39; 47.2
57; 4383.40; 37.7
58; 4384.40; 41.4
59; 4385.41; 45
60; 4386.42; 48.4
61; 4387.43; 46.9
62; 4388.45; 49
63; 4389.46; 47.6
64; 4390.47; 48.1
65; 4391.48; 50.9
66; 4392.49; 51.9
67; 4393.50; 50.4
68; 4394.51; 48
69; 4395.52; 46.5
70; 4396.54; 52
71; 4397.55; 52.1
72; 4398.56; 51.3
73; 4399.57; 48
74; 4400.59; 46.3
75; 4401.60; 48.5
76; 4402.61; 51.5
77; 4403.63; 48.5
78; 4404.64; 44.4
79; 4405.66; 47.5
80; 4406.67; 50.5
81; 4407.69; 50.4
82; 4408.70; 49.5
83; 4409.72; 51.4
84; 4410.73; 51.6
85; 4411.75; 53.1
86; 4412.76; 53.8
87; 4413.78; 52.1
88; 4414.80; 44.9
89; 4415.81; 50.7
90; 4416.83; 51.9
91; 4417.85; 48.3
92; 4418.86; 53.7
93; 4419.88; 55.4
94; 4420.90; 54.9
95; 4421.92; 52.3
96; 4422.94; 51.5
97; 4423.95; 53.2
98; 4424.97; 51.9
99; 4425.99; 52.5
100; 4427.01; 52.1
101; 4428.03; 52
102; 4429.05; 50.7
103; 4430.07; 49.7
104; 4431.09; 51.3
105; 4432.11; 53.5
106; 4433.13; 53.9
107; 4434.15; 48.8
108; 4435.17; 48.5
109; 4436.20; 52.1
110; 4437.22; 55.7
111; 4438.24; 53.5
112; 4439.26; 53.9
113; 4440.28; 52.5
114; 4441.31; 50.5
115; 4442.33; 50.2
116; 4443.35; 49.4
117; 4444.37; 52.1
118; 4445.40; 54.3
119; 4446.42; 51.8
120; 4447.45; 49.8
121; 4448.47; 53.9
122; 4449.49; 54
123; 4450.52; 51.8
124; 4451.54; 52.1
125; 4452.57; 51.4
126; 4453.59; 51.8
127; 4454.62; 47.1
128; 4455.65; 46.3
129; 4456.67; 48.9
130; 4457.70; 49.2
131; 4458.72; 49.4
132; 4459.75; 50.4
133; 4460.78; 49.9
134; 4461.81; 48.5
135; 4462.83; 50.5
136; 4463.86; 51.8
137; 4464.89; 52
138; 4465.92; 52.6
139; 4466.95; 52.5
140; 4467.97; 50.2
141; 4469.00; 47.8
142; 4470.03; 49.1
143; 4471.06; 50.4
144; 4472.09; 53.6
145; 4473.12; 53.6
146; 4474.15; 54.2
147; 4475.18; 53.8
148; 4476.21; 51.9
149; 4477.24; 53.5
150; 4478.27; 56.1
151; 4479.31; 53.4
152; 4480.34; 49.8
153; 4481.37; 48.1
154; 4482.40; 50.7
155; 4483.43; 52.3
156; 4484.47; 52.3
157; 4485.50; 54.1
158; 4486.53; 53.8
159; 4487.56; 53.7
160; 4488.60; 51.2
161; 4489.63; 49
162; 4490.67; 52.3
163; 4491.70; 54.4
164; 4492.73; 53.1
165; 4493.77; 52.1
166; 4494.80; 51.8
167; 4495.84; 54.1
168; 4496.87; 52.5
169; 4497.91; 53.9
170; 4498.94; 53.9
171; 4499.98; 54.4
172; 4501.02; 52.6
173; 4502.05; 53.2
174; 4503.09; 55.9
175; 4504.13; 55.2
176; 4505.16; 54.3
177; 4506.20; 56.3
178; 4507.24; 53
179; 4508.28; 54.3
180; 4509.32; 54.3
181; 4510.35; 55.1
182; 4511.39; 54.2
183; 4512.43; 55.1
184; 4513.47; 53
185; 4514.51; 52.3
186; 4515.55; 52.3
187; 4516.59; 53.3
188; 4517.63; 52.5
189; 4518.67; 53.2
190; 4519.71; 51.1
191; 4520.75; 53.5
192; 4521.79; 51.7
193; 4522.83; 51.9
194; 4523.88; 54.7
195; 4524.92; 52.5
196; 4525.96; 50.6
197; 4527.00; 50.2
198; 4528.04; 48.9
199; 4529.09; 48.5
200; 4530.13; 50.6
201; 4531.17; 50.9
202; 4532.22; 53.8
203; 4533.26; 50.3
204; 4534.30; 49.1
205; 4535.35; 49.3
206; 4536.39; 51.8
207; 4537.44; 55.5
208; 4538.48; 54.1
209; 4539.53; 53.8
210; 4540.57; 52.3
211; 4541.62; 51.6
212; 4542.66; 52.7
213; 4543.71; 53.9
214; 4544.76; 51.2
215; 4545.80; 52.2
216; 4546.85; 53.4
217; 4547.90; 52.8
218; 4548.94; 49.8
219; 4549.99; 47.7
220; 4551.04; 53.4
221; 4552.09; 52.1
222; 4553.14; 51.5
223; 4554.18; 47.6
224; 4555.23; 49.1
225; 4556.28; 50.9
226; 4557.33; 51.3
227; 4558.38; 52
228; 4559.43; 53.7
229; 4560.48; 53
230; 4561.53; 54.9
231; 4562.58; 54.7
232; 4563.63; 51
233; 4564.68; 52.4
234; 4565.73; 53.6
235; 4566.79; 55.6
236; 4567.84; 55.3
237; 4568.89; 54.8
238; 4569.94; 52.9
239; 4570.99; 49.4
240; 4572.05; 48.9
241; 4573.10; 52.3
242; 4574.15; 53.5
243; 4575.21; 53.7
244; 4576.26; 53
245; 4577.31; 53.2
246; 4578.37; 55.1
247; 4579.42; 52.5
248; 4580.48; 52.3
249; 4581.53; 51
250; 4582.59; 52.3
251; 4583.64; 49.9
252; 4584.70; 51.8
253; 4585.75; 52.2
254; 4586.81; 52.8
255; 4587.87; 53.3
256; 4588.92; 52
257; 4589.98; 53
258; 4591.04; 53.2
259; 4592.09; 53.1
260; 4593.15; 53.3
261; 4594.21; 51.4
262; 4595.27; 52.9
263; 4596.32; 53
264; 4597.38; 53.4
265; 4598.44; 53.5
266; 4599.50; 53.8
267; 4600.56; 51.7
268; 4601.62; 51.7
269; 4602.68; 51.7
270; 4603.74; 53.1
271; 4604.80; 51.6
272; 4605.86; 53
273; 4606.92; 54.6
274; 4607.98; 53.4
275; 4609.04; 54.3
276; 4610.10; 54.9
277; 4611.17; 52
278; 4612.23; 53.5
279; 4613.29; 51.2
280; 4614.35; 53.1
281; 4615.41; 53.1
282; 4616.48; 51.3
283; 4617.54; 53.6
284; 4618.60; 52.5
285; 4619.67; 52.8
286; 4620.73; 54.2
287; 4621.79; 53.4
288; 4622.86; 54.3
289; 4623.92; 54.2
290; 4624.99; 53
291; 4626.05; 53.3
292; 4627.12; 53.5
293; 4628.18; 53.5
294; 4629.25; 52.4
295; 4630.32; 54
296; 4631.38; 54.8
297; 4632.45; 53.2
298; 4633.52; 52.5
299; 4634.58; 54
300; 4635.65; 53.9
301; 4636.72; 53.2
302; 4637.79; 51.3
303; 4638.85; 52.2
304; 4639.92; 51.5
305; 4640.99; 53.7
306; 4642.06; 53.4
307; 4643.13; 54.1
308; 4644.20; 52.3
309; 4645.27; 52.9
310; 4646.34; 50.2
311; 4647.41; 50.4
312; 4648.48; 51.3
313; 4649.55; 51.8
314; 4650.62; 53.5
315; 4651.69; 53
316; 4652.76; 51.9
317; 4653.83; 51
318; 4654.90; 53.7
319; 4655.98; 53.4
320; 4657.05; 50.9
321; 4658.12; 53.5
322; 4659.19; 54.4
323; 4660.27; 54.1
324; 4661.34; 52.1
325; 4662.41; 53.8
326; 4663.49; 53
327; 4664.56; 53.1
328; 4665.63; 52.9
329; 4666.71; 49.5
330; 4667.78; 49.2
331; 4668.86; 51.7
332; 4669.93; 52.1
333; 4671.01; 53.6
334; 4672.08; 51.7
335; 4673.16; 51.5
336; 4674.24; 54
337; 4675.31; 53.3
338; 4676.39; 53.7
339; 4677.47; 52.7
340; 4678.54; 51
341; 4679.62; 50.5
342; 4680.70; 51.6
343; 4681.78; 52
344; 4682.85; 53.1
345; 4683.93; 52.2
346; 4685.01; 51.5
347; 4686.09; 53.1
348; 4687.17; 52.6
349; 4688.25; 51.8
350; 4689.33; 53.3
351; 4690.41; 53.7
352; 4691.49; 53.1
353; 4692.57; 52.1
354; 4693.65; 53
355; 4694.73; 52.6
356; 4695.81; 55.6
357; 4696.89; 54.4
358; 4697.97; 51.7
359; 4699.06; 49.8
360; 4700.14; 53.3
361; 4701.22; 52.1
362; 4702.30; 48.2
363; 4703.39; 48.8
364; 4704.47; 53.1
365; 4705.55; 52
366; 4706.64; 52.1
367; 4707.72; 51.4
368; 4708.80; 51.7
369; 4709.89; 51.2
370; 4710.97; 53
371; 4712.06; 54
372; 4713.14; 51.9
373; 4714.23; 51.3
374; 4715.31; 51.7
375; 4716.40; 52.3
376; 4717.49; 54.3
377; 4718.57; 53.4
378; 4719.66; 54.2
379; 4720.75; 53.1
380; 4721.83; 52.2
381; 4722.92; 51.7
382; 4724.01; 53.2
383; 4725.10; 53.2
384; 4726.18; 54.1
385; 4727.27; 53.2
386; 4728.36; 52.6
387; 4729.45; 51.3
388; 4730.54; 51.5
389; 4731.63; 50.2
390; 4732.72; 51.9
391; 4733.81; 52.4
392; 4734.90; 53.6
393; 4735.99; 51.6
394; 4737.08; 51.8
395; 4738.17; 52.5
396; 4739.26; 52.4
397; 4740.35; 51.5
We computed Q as 1.05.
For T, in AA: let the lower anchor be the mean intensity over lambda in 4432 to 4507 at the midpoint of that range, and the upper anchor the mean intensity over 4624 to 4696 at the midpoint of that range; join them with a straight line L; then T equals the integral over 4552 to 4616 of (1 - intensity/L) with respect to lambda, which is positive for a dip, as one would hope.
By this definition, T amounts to -0.28 AA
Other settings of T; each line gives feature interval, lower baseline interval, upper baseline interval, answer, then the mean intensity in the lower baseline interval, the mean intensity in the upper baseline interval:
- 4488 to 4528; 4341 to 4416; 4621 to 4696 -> -1.8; 49.1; 52.7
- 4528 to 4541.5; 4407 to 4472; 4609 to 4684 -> 0.1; 51.3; 52.7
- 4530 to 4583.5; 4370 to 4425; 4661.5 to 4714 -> -1.2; 49.7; 52.2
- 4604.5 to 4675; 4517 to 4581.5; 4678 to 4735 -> -0.8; 52.1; 52.3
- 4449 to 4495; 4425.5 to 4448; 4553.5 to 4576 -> 0.4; 51.8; 52.4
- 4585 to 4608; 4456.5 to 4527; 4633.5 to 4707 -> -0.2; 52.5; 52.4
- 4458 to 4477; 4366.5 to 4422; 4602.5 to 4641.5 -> -0.2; 49.7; 53.1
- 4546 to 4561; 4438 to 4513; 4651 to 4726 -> 0.3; 52.2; 52.4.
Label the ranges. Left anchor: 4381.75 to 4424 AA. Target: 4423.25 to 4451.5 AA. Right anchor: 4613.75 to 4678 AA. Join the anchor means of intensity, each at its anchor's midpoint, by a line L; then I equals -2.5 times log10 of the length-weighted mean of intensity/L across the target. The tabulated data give -0.044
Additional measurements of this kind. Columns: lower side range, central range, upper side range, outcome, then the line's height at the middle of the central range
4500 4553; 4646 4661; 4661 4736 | 0.000 mag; 52.4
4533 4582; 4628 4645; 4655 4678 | -0.012 mag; 52.5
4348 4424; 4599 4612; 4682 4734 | -0.028 mag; 51.6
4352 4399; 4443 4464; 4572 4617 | 0.005 mag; 50.9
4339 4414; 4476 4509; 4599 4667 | -0.053 mag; 50.5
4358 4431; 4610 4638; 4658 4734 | -0.027 mag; 51.9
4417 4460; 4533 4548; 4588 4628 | 0.004 mag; 52.5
